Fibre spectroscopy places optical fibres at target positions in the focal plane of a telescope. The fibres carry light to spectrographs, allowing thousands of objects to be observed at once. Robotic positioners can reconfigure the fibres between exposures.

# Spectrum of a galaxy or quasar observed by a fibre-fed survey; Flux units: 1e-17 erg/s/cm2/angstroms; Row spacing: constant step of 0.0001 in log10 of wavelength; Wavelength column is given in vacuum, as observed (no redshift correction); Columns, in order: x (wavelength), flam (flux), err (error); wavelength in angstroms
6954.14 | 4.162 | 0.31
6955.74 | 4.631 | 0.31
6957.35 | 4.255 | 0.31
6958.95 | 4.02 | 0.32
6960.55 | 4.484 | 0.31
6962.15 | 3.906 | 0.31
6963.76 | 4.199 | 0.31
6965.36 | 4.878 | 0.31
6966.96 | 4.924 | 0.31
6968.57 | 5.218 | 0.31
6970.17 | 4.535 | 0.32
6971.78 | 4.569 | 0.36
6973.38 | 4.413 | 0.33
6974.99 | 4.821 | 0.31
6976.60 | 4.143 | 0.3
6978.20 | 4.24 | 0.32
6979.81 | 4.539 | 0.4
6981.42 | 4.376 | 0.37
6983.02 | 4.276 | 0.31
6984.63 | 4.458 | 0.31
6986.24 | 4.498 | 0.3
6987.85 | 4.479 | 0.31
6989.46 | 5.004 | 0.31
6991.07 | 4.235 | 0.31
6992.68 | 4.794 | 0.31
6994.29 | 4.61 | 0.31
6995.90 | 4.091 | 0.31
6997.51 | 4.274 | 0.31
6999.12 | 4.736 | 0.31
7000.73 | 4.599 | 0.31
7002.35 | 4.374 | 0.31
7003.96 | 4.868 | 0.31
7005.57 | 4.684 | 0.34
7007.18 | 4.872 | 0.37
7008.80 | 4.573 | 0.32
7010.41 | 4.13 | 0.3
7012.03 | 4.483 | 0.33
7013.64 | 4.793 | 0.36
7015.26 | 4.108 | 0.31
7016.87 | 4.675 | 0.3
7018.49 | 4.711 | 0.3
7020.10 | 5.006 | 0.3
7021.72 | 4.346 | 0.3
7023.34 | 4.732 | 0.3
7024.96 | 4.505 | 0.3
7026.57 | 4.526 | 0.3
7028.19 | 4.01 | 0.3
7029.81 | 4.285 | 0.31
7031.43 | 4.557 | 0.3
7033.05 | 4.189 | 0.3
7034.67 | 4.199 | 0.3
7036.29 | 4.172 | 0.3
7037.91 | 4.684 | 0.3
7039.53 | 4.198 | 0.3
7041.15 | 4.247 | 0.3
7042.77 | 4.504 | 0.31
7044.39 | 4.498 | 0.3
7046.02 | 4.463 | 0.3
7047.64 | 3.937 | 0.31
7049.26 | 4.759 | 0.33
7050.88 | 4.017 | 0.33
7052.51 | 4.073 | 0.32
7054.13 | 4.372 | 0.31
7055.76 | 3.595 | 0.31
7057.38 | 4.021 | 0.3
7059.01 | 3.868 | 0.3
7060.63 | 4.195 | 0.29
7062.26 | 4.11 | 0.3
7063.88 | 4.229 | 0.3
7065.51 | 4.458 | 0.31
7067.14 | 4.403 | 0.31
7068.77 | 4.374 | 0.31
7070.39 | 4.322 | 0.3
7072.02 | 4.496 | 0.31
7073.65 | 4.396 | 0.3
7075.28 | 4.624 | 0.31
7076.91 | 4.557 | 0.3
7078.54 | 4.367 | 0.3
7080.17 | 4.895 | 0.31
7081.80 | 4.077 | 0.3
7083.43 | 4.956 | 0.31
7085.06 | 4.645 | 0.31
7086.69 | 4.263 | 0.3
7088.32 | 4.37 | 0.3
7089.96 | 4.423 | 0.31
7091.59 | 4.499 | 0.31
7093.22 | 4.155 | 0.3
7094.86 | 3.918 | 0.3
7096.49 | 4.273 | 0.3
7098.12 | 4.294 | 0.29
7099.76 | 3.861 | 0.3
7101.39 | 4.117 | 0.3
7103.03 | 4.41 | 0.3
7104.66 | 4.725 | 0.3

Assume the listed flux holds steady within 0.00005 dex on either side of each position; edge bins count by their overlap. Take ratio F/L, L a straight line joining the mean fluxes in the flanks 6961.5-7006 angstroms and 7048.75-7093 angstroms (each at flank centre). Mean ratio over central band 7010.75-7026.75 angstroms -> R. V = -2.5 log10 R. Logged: -0.03 mag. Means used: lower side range 4.53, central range 4.58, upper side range 4.34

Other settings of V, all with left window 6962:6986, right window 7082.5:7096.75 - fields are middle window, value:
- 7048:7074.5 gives 0.05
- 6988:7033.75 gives -0.01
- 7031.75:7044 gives 0.03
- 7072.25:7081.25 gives -0.03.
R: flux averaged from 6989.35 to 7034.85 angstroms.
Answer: 4.51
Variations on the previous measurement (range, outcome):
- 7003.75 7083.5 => 4.39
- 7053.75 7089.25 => 4.34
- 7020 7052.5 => 4.37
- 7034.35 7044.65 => 4.36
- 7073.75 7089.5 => 4.52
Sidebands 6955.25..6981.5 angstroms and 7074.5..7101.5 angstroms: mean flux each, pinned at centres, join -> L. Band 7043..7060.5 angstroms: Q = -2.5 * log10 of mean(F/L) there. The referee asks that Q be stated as 0.06 mag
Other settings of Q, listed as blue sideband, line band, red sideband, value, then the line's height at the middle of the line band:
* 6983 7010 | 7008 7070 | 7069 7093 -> 0.04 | 4.52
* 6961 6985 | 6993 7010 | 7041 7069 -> -0.04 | 4.4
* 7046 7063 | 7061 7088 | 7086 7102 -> -0.07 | 4.17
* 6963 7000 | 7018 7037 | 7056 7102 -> 0.00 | 4.43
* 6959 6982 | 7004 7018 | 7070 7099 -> -0.02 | 4.47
